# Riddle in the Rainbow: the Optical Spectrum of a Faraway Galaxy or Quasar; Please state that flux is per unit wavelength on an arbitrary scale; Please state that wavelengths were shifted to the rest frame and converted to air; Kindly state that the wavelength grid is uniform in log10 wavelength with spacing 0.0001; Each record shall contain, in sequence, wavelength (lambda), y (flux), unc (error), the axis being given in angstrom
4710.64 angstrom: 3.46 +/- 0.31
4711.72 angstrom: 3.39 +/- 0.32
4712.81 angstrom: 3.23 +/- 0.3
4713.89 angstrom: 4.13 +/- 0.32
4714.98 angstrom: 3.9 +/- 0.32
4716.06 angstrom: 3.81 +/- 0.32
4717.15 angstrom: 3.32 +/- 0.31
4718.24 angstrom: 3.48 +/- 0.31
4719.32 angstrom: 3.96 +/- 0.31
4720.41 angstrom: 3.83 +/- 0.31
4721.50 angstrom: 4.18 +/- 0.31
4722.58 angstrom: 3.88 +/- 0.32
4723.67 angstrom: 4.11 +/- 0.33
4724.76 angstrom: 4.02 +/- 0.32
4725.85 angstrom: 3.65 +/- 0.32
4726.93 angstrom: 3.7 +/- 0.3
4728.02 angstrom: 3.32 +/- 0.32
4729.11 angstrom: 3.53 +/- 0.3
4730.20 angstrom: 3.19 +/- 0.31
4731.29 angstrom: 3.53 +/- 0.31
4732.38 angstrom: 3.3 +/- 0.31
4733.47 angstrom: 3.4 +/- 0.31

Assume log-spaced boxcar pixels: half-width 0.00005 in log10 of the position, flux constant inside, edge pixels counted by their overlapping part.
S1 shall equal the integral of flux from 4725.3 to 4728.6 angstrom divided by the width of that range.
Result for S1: 3.56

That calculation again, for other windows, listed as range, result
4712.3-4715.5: 3.76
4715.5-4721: 3.68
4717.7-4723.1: 3.87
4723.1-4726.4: 3.93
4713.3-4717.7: 3.78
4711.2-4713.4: 3.33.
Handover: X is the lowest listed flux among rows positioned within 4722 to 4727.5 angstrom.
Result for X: 3.65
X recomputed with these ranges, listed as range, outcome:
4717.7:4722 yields 3.48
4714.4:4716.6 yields 3.81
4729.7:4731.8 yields 3.19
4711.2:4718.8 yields 3.23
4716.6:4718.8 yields 3.32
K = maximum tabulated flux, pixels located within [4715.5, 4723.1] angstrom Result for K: 4.18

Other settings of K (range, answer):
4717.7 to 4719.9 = 3.96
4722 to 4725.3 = 4.11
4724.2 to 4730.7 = 4.02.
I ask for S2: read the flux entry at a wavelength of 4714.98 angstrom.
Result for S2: 3.9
